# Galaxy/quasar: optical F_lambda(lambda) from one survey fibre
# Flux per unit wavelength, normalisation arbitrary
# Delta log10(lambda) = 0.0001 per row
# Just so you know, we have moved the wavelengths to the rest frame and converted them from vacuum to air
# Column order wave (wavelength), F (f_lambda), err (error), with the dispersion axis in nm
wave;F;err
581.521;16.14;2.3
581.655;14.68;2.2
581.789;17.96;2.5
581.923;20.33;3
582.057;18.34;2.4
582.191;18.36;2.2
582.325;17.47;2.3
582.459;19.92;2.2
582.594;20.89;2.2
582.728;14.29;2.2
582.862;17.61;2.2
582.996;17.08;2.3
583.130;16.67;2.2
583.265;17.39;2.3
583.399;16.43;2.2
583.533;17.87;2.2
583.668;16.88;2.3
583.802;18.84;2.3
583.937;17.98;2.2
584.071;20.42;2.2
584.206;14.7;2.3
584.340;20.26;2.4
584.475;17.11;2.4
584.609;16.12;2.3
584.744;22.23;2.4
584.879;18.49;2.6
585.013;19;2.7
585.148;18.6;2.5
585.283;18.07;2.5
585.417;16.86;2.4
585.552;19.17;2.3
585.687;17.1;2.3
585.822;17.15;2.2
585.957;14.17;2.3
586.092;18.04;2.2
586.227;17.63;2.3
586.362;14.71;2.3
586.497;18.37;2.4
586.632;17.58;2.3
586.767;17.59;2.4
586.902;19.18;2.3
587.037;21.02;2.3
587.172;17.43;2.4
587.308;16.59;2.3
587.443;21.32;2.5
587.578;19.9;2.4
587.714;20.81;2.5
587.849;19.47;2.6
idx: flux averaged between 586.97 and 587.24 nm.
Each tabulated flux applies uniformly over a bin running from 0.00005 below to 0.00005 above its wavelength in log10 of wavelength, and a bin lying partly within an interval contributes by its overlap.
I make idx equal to 19.2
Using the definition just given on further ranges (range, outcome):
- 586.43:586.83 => 17.9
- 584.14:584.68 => 17.1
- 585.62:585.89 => 17.1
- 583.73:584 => 18.4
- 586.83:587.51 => 19.1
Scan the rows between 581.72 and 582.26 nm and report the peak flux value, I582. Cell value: 20.33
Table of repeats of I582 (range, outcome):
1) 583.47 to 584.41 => 20.42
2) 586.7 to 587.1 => 21.02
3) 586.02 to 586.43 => 18.04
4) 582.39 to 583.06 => 20.89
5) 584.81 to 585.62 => 19.17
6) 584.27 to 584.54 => 20.26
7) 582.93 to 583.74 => 17.87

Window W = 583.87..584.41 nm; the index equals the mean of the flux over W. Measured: 18.3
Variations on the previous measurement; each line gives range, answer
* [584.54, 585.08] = 19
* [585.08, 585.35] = 18.3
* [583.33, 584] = 17.6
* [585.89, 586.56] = 16.6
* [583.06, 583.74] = 17.1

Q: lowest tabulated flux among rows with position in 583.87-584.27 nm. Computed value 14.7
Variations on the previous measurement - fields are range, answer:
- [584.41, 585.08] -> 16.12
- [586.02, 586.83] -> 14.71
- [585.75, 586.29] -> 14.17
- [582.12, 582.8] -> 14.29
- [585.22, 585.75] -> 16.86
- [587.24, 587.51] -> 16.59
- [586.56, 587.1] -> 17.58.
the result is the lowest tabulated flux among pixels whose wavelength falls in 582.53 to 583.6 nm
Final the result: 14.29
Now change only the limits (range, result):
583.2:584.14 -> 16.43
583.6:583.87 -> 16.88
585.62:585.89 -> 17.1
